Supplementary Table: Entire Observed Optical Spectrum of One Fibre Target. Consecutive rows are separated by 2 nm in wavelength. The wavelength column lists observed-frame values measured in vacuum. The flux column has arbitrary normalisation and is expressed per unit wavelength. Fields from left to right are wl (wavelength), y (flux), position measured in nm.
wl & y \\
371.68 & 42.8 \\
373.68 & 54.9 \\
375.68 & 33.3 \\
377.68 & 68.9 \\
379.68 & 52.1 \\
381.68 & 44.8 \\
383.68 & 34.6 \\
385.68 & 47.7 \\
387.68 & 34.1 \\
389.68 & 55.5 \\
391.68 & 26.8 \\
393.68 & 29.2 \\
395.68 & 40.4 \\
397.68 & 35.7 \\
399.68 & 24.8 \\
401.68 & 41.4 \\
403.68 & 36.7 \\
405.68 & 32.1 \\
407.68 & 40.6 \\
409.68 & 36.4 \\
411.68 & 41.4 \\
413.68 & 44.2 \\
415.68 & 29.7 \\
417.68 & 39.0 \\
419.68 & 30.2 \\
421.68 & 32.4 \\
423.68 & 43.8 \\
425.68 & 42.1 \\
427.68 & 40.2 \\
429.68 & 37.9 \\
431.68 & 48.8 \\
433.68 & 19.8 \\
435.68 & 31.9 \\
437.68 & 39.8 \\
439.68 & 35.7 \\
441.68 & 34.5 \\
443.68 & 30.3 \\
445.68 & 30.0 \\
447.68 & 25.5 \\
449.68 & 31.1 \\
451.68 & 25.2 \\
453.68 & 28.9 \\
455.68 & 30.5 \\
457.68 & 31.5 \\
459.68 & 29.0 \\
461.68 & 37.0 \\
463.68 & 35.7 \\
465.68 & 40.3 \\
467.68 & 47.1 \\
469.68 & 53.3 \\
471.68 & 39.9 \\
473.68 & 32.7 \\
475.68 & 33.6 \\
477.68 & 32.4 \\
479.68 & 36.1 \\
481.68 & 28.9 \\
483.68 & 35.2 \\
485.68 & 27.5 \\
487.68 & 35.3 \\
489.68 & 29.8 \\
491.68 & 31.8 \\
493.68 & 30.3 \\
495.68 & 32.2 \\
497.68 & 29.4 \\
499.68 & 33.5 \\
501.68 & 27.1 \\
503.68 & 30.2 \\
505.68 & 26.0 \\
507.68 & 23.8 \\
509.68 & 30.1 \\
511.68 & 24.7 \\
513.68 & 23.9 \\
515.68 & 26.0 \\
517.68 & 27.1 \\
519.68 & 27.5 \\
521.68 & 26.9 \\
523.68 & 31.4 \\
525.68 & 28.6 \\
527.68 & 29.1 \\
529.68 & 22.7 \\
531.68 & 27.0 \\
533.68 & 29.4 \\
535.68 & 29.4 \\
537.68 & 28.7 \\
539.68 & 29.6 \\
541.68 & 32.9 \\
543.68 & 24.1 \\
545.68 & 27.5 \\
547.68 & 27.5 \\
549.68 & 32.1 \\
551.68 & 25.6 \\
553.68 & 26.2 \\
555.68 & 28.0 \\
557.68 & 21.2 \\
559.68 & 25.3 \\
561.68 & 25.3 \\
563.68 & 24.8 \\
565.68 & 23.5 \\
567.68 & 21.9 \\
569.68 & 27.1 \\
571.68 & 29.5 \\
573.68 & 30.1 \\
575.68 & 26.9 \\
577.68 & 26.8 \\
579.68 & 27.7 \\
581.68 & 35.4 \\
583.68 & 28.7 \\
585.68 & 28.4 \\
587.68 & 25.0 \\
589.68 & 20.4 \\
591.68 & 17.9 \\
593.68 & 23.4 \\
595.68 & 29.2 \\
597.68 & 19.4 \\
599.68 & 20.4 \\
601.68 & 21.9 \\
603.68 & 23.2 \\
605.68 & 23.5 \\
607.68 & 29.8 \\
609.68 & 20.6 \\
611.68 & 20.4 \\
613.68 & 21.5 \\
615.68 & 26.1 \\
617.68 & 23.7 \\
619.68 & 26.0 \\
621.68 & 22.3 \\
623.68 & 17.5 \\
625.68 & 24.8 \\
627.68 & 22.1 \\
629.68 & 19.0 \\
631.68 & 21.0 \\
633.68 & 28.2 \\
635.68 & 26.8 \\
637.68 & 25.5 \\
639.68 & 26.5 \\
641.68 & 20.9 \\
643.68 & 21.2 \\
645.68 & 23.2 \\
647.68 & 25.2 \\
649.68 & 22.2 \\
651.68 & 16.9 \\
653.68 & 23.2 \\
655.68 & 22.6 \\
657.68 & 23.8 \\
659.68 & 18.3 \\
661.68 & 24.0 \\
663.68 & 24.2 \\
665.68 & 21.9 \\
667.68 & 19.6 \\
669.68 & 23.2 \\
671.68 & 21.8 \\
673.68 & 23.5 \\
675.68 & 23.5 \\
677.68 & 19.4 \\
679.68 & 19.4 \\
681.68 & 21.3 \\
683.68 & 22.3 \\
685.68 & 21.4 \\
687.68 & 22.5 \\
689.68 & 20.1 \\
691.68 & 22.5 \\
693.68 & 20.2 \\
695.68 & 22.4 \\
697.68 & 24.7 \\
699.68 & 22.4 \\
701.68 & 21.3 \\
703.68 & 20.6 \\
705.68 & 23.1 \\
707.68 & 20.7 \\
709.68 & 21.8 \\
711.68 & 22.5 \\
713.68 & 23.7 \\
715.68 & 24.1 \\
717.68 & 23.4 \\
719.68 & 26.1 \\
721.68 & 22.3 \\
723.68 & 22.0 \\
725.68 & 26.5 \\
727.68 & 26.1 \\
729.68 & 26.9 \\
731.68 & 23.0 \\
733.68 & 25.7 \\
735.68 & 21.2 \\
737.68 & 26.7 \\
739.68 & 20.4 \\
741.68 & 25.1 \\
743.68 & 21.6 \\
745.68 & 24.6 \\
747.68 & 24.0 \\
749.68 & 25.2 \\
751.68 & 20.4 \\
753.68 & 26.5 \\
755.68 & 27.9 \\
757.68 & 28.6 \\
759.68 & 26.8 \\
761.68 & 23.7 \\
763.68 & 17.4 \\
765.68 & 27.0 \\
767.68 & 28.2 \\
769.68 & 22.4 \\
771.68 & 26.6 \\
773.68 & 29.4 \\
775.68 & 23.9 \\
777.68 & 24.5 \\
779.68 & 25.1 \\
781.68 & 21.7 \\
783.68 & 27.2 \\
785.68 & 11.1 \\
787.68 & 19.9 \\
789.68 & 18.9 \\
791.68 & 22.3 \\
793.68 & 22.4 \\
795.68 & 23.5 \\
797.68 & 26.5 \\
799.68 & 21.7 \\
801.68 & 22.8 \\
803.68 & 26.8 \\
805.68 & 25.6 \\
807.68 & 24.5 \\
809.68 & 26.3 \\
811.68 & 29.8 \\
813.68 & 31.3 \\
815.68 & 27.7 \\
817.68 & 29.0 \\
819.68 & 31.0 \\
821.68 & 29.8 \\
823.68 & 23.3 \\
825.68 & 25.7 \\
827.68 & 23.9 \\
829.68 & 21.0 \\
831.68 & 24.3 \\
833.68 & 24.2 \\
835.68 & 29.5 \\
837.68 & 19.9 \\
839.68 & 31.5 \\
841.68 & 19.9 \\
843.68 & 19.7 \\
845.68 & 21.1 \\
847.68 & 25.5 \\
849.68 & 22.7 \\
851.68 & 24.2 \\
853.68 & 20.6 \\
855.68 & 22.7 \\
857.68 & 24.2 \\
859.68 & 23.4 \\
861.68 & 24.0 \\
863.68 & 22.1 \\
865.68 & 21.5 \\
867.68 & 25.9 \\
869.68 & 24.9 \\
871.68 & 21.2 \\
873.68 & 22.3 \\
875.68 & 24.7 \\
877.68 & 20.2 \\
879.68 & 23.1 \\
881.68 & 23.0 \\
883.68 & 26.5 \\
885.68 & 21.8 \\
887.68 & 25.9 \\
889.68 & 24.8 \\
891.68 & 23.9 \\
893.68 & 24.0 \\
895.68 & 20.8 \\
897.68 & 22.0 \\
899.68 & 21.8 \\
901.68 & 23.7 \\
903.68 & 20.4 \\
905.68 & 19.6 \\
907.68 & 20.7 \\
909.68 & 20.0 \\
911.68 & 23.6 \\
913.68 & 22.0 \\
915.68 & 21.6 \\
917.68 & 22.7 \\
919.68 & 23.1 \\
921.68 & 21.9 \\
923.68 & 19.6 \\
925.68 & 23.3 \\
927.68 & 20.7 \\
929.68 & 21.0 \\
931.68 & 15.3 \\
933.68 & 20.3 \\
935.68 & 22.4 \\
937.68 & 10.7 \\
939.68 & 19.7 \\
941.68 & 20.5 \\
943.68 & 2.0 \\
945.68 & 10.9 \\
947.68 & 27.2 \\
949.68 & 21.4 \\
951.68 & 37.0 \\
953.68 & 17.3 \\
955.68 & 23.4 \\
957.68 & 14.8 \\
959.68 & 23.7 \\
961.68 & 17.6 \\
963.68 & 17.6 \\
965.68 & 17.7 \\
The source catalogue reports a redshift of 0.676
